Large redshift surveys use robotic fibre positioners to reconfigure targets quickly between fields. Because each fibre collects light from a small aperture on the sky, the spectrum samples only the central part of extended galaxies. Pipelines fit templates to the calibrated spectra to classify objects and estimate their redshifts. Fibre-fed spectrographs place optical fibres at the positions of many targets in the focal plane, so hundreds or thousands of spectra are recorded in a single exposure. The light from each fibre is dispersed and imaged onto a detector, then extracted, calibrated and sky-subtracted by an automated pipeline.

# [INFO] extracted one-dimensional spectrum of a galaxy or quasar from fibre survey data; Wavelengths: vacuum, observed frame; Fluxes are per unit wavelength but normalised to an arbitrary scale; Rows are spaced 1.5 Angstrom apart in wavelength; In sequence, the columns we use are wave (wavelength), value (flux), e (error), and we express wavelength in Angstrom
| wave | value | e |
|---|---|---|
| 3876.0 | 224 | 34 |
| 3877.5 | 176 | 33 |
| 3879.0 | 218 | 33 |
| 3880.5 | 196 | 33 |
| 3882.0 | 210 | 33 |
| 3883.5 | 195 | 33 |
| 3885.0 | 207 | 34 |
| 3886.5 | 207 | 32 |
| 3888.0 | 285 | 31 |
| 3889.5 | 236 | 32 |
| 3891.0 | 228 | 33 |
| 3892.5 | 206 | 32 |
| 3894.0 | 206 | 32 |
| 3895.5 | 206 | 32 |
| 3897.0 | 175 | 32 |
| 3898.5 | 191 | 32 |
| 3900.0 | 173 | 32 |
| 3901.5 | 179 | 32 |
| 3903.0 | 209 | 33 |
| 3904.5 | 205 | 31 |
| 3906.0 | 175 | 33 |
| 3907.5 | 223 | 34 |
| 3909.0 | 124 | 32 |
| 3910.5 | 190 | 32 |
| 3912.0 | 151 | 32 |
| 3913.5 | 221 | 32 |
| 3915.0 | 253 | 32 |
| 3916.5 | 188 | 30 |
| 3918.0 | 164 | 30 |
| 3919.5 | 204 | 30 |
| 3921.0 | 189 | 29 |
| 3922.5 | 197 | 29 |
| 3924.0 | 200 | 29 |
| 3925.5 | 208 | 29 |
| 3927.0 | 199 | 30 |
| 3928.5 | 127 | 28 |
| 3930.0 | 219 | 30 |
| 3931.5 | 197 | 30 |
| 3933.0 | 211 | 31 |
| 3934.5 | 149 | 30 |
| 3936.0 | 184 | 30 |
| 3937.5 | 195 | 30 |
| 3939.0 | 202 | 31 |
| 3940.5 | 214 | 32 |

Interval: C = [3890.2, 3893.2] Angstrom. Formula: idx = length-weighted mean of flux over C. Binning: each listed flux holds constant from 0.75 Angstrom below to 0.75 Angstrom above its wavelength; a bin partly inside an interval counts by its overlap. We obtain 218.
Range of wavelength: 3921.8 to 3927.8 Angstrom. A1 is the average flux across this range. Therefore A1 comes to 200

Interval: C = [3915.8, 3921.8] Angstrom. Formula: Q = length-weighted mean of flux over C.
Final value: 186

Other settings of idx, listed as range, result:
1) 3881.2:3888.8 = 221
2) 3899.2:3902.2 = 176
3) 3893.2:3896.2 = 206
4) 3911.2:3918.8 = 195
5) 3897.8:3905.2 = 191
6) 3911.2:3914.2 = 185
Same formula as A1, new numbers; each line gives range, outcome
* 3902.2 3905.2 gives 207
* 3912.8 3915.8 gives 236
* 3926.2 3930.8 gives 182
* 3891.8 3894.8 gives 206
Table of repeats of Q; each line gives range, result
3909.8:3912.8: 171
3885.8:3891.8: 239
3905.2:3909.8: 175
